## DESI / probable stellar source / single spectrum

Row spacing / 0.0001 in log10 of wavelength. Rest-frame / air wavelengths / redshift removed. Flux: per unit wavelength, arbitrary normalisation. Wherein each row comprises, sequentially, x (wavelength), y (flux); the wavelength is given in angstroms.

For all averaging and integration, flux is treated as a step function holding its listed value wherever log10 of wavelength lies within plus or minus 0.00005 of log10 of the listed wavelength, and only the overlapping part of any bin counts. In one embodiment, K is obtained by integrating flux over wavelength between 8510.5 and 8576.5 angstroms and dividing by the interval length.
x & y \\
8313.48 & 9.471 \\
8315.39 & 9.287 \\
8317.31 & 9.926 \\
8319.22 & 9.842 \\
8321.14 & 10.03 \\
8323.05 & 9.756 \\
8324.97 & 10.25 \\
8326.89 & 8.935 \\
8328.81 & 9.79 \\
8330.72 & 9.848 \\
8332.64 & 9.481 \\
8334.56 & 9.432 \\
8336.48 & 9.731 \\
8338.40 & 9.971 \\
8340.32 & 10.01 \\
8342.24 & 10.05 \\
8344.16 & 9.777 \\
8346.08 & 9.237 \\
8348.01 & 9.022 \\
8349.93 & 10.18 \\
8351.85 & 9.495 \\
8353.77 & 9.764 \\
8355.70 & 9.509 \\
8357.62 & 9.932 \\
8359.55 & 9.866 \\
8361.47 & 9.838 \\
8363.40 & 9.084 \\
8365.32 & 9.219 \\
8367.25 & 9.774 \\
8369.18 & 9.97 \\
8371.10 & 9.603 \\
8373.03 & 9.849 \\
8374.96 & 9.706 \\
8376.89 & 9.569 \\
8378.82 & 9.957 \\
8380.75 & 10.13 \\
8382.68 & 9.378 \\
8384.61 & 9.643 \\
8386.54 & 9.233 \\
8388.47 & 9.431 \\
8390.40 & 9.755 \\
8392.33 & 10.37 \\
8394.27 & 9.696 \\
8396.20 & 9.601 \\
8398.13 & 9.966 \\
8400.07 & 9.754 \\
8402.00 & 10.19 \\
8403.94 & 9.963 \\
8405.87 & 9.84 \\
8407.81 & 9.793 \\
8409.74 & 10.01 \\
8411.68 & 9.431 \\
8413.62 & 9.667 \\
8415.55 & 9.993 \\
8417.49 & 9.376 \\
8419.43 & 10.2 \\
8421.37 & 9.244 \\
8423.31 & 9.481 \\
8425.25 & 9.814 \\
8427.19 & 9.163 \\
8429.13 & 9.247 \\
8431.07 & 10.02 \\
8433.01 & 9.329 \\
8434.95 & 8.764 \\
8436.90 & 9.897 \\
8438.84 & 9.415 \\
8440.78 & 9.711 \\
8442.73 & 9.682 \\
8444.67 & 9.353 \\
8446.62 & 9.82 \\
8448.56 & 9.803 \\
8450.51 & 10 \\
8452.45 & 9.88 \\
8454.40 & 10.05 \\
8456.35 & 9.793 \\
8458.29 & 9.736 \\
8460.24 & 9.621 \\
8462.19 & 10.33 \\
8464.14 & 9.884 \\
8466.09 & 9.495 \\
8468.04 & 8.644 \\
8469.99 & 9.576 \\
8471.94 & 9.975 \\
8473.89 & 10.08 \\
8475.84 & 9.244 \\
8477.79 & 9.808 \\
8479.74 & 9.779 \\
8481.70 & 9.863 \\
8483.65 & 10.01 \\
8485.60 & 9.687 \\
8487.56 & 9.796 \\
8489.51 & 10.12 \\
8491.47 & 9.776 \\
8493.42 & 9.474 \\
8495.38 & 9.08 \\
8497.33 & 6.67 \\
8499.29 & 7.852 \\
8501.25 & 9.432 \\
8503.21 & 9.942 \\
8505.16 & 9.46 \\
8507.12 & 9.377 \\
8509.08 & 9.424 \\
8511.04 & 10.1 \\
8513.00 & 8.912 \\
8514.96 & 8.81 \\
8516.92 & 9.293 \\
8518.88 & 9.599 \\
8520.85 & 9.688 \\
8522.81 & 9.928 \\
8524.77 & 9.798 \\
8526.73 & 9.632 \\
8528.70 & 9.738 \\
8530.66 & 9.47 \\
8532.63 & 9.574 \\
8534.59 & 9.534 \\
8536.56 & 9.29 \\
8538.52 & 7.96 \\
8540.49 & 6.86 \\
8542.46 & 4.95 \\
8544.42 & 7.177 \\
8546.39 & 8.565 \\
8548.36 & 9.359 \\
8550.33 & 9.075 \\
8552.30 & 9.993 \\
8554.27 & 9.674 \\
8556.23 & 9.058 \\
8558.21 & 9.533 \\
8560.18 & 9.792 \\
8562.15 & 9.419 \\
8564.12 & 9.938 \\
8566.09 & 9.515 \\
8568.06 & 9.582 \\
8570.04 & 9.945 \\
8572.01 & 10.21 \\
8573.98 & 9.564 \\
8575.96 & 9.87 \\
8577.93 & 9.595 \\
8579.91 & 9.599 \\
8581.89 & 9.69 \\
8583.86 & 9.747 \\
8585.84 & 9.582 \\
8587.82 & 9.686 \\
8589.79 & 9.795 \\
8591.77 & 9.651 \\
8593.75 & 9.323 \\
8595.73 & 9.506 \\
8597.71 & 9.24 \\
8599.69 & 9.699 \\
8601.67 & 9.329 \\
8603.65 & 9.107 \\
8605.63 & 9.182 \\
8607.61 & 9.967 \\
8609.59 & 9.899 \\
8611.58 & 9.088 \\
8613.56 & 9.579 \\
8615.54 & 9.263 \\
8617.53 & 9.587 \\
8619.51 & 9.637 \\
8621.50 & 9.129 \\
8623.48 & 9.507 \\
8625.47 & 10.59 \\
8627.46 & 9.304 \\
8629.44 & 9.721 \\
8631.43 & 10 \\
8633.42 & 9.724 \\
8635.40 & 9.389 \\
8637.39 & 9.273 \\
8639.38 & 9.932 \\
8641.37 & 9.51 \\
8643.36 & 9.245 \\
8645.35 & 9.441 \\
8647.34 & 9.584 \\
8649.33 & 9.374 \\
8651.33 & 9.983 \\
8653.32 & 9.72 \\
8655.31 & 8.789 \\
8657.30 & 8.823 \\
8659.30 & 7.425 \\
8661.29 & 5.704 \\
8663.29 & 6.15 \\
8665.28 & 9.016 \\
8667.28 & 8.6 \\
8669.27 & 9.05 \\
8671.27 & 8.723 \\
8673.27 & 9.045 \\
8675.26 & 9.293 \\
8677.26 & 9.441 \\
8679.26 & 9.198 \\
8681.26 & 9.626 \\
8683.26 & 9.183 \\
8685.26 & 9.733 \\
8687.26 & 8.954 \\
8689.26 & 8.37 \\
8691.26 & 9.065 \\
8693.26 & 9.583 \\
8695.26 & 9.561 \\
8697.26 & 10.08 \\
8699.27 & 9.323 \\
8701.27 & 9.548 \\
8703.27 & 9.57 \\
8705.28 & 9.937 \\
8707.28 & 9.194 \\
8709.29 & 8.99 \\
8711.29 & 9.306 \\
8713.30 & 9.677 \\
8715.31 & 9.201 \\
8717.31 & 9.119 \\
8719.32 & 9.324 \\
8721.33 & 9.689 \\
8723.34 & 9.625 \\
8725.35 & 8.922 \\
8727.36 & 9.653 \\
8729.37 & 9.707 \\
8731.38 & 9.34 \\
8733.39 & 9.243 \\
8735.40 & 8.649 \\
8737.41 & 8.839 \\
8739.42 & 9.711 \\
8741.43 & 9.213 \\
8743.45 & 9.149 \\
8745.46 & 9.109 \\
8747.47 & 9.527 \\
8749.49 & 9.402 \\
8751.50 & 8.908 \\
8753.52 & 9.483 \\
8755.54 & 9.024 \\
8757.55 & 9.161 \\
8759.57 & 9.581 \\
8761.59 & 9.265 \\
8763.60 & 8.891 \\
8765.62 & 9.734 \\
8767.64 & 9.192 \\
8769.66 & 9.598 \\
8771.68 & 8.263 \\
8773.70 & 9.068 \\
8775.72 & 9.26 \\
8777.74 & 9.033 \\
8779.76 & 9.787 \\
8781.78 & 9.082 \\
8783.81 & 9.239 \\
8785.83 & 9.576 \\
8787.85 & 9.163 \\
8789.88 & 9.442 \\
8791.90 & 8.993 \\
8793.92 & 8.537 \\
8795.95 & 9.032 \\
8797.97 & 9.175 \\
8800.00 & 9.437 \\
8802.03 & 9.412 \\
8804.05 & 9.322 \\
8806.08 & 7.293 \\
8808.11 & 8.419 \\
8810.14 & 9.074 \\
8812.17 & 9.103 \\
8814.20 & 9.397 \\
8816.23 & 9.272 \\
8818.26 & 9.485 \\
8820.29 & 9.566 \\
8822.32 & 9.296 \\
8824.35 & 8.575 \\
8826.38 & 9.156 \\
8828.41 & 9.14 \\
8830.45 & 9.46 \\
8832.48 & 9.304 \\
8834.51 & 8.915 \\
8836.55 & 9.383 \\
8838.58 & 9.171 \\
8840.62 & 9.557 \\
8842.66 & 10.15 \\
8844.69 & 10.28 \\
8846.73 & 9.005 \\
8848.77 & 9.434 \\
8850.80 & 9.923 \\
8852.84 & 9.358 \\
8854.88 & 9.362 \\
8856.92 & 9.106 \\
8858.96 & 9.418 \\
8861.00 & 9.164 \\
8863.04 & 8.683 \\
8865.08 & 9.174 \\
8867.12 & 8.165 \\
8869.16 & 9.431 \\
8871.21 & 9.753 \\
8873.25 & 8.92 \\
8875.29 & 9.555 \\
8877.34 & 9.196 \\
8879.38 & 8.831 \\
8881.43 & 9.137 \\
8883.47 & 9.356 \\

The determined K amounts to 9.21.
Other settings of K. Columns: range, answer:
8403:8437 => 9.62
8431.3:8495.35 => 9.69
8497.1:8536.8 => 9.36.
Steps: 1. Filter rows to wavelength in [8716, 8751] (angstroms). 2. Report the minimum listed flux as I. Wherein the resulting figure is 8.649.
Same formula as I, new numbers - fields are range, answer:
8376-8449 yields 8.764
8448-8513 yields 6.67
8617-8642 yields 9.129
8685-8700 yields 8.37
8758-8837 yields 7.293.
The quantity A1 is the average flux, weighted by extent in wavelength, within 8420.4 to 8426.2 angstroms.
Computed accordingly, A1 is 9.51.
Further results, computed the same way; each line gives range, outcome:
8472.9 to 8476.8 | 9.67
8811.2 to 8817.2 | 9.26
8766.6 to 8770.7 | 9.38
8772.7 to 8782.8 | 9.24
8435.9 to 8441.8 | 9.66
